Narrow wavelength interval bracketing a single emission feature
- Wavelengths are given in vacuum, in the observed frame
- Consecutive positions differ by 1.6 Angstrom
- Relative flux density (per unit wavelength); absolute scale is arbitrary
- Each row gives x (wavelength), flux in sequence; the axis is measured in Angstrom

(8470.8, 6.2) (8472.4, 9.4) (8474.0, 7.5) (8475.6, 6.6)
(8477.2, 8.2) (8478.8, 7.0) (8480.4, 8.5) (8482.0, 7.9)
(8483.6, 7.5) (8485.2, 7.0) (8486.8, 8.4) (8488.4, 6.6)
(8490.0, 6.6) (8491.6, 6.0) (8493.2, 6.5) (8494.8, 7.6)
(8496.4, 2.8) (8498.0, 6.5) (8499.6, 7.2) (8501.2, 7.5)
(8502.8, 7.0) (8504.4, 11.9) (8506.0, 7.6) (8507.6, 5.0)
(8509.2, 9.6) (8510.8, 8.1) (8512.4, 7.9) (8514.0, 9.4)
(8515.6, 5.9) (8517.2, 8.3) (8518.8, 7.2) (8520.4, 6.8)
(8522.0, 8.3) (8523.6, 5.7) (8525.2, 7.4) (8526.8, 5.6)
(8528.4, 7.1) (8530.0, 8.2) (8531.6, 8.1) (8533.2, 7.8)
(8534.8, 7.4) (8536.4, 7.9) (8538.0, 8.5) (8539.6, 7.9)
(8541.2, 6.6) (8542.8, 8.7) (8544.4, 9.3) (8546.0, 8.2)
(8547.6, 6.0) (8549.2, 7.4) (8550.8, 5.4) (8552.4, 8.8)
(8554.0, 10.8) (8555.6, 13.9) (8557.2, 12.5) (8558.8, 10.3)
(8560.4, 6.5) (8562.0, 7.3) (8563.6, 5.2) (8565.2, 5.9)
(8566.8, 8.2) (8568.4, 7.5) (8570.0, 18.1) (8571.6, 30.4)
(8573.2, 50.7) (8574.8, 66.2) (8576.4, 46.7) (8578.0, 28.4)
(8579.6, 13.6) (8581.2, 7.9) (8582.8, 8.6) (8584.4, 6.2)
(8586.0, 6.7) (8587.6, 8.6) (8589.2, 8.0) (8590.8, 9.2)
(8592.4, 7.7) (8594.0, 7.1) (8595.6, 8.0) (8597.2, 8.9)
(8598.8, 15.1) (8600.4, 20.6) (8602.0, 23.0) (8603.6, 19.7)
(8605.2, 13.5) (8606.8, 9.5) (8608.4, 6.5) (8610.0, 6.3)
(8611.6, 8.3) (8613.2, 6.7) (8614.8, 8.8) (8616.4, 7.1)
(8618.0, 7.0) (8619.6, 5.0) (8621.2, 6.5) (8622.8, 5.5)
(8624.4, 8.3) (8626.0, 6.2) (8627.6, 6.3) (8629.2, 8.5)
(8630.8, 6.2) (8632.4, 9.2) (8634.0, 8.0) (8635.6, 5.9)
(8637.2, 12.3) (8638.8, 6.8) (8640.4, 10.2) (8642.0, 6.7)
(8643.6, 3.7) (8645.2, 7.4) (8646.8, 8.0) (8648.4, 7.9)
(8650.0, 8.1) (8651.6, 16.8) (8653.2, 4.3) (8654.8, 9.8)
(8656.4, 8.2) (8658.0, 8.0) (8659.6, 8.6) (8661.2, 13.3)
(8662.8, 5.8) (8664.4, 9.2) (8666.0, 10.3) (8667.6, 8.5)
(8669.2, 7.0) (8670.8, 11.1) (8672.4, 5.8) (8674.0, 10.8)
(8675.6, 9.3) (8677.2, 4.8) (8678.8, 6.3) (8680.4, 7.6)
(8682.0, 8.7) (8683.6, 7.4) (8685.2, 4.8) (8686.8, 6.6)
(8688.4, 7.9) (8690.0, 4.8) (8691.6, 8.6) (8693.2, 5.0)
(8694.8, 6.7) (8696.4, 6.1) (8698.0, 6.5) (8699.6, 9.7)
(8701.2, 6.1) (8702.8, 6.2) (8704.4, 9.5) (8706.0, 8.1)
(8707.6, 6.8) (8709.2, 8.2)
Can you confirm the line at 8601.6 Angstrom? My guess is [N II] 6583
